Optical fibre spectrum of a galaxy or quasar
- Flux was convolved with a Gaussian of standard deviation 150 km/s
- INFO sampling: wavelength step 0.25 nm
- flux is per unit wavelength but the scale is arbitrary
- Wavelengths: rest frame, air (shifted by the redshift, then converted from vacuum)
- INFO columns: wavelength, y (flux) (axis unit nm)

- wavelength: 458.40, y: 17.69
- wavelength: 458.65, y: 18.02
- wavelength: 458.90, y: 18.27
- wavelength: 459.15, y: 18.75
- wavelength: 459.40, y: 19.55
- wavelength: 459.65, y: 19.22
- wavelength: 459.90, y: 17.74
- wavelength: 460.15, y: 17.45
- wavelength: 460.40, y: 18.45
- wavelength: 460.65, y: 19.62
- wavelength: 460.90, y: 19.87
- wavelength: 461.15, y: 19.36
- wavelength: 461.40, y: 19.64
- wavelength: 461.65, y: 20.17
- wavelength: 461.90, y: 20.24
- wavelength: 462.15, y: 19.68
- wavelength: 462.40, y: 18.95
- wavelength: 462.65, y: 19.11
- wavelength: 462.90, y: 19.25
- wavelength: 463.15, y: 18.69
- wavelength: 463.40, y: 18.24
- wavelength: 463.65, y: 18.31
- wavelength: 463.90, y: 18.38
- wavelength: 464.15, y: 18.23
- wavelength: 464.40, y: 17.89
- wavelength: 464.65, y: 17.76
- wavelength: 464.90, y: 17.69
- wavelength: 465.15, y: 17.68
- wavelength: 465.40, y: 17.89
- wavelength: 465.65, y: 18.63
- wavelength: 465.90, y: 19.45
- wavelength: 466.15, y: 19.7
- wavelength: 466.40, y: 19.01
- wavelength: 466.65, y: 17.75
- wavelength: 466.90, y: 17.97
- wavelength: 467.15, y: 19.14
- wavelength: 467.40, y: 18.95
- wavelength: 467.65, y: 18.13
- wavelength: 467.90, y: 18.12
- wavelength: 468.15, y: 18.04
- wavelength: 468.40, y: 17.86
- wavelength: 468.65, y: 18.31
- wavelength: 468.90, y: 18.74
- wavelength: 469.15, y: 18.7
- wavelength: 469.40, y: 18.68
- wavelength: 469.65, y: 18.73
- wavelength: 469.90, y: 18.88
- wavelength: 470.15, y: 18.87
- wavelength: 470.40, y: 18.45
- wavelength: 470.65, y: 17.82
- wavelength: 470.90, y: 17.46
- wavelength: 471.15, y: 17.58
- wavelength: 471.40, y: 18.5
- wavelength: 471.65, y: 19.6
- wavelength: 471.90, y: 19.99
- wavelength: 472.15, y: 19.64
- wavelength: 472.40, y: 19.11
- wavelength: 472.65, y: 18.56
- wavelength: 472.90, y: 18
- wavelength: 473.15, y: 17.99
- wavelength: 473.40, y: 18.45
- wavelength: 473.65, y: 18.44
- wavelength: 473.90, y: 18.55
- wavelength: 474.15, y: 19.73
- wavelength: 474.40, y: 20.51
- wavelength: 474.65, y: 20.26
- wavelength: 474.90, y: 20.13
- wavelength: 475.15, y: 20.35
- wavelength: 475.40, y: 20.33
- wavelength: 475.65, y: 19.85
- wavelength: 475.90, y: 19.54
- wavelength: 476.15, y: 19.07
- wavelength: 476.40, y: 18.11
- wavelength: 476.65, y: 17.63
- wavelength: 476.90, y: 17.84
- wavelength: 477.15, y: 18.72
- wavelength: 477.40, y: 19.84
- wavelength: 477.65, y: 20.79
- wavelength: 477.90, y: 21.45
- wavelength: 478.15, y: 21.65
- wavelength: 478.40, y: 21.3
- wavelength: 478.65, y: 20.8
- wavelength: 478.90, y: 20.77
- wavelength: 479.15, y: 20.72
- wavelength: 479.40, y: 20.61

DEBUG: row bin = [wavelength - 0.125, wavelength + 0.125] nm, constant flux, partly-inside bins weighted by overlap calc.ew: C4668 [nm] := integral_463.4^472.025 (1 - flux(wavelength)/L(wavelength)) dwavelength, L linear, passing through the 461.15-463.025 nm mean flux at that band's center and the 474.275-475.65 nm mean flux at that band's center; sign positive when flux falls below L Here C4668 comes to 0.624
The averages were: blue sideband 19.6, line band 18.4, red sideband 20.3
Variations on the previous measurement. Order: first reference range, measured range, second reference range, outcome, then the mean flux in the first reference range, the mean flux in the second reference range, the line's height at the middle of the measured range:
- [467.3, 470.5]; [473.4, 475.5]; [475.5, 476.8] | -0.105 nm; 18.5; 18.8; 18.8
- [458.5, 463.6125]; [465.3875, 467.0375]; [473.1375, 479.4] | 0.049 nm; 19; 19.8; 19.3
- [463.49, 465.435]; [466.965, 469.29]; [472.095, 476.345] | 0.006 nm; 18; 19.3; 18.5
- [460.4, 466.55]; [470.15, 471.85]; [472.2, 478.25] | 0.074 nm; 18.9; 19.4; 19.2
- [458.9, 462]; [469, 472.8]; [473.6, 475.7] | 0.184 nm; 19.1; 19.8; 19.7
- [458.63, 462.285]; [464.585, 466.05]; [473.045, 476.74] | 0.071 nm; 19.1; 19.3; 19.2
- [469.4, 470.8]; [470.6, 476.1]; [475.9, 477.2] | -0.200 nm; 18.5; 18.4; 18.5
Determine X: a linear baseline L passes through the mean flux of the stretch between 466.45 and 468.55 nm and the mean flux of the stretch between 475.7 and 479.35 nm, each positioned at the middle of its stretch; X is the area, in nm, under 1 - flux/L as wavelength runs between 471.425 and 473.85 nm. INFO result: 0.03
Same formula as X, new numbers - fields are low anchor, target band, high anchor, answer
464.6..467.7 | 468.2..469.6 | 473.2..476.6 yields 0.02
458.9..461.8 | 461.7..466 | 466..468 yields 0.05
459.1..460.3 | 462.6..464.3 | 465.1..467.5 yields 0.00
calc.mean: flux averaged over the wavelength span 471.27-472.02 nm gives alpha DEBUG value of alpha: 19.3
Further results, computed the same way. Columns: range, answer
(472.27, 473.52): 18.4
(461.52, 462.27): 20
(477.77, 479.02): 21.2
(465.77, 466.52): 19.4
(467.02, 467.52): 19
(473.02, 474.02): 18.4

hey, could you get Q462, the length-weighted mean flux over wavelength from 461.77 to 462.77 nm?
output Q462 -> 19.5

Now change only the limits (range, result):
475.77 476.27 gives 19.3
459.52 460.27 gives 18.2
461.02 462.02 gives 19.9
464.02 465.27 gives 17.9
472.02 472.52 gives 19.4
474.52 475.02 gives 20.2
